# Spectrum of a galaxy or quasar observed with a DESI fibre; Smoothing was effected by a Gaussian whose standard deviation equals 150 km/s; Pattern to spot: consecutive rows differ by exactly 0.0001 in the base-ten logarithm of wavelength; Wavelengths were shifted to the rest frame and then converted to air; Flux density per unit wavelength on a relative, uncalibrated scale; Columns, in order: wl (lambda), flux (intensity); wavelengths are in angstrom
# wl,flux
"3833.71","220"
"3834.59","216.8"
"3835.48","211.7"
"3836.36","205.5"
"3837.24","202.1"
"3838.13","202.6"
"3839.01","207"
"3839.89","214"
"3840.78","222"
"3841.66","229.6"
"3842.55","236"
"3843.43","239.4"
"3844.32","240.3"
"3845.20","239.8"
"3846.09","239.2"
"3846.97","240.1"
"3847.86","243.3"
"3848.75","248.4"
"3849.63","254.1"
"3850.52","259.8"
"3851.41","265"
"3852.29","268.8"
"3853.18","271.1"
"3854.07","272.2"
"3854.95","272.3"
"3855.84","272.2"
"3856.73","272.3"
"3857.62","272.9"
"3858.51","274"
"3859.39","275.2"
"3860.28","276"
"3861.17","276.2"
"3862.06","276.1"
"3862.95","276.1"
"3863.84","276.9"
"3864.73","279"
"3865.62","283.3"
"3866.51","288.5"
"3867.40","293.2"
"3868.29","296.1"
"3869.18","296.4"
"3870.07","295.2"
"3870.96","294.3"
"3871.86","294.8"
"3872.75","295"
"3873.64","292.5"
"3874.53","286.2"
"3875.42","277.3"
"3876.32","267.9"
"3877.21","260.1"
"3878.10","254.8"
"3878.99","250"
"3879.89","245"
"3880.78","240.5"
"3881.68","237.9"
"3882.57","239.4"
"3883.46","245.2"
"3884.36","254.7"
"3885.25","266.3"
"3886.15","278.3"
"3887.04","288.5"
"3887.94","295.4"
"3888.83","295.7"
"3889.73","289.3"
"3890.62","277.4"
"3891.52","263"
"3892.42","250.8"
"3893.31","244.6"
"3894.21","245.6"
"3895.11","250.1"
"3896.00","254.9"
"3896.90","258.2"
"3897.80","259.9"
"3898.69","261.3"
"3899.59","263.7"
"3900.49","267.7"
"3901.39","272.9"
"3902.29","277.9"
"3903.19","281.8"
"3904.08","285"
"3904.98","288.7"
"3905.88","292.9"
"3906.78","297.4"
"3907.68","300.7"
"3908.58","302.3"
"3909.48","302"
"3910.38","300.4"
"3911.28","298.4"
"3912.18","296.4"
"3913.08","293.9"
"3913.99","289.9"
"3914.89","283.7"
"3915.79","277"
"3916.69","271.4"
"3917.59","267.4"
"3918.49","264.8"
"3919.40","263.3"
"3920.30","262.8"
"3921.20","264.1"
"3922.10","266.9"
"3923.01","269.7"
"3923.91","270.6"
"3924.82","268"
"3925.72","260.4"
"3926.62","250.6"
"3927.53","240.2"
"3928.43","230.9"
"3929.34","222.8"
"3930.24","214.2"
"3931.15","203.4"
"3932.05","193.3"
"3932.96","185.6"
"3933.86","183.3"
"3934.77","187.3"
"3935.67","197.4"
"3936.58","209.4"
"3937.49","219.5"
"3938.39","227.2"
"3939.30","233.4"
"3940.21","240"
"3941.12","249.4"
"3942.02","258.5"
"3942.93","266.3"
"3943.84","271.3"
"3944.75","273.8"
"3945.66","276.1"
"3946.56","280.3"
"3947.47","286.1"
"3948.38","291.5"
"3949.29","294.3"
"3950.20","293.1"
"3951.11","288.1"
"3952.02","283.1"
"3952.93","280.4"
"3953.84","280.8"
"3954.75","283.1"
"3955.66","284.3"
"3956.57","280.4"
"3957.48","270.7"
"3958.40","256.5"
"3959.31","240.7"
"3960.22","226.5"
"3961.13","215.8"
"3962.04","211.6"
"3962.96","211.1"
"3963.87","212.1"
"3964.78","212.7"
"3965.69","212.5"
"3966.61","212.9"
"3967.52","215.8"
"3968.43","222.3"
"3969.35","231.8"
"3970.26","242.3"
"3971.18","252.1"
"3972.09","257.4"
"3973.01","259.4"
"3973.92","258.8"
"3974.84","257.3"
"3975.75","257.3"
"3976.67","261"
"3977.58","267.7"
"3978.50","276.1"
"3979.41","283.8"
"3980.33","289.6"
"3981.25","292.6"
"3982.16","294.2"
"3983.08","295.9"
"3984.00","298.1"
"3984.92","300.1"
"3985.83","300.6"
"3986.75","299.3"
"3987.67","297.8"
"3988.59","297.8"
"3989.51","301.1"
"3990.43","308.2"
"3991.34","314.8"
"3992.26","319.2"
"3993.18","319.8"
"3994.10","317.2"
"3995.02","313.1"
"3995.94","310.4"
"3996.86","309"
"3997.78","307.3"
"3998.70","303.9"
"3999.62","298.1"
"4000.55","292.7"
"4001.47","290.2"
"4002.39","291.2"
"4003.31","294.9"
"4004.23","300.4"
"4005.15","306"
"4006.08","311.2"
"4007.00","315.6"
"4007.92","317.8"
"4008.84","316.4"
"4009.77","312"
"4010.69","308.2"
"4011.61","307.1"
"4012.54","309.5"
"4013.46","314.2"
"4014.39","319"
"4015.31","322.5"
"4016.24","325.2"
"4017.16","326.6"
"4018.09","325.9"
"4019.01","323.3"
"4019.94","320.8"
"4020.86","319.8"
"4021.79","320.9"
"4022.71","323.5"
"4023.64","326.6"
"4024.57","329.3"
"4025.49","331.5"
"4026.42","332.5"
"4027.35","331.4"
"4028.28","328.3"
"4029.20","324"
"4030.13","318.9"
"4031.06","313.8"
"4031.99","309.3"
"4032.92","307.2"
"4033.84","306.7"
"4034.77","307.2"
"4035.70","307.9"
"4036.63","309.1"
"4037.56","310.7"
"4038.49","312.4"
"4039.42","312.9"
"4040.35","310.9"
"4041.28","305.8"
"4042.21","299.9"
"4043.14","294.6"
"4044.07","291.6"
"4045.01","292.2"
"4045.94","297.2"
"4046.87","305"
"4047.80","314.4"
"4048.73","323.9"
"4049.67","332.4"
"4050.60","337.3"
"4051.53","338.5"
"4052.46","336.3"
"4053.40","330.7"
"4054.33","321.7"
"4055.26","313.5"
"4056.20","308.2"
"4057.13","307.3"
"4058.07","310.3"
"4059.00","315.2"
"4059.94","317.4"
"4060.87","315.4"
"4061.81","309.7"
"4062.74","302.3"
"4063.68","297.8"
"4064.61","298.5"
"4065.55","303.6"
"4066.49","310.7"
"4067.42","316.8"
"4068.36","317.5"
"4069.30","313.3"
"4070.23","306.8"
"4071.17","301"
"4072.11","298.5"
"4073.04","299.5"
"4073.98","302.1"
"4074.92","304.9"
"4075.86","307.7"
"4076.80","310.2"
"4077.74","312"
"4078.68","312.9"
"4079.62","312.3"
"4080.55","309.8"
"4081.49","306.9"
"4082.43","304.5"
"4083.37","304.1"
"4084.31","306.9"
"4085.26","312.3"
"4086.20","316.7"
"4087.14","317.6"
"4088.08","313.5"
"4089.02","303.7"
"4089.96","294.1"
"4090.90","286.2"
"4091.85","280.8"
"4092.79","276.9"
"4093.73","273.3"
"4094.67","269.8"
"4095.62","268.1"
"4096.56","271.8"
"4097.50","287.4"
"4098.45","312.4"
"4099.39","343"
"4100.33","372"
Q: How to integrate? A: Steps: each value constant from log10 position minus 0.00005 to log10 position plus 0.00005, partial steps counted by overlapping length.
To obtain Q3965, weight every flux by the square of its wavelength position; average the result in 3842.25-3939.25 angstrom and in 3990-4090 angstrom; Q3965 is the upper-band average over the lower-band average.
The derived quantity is 1.3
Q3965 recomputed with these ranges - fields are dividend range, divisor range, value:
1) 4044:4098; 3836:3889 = 1.30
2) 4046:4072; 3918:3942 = 1.43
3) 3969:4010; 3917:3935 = 1.26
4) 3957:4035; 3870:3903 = 1.15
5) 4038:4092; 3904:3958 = 1.26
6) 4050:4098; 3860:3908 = 1.23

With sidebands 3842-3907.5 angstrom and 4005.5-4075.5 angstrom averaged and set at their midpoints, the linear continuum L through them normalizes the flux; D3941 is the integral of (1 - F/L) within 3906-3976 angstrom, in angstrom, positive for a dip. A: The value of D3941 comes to 7.9 angstrom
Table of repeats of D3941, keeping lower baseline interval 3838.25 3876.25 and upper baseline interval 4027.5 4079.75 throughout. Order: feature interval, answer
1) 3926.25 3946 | 3.9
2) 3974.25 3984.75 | 0.5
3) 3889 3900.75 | 0.6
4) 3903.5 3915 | -0.7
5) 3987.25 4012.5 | -0.7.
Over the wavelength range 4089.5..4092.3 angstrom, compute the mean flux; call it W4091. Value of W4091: 286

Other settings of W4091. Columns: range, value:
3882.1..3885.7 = 252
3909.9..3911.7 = 300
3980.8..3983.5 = 295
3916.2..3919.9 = 267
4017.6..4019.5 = 324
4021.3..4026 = 326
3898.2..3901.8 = 266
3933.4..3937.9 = 199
